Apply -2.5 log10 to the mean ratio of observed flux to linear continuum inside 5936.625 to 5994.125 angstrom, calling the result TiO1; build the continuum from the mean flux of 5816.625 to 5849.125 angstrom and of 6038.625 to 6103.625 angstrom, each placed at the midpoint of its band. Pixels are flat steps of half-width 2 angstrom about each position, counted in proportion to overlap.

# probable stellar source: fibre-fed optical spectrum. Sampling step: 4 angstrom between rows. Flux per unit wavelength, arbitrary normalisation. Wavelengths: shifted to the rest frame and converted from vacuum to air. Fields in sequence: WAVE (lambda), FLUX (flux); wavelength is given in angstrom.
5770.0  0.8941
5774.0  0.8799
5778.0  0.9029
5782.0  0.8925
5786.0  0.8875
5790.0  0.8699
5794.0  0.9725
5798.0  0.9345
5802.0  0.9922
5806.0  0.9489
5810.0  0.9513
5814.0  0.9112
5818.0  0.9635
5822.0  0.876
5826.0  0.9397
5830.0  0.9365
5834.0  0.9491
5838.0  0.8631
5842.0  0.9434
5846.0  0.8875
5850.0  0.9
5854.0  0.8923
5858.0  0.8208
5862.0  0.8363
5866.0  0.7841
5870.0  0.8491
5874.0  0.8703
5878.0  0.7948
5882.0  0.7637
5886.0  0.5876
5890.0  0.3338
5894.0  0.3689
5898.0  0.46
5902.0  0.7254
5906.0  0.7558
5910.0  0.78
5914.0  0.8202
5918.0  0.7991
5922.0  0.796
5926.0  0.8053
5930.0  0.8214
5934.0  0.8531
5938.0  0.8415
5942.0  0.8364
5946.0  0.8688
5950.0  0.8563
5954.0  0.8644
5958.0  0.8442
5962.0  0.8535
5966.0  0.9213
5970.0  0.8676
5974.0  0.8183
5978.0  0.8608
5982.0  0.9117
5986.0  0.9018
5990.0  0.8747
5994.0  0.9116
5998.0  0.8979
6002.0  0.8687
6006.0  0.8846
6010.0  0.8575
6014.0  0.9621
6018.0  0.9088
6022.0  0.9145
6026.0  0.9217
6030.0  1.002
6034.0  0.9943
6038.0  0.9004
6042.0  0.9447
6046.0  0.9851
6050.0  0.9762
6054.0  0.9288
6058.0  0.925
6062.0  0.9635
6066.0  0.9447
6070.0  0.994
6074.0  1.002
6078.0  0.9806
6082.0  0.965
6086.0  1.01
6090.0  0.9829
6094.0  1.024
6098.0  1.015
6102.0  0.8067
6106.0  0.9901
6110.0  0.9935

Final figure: 0.09 mag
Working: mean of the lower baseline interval 0.918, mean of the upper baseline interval 0.965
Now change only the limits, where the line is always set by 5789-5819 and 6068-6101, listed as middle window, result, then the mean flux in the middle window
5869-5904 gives 0.449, 0.633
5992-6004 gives 0.098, 0.893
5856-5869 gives 0.169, 0.816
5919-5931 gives 0.196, 0.806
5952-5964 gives 0.138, 0.854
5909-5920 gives 0.199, 0.802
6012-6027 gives 0.060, 0.927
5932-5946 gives 0.144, 0.847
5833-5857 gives 0.060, 0.901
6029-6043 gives 0.027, 0.958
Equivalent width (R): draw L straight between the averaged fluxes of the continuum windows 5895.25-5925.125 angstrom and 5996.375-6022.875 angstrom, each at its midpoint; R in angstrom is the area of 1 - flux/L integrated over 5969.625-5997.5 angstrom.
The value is -0.8 angstrom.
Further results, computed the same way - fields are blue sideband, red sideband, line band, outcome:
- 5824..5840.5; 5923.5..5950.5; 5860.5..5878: 1.2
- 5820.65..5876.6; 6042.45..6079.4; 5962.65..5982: 1.2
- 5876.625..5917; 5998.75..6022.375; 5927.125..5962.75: -4.7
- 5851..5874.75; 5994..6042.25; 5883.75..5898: 6.9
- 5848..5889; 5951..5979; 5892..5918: 5.1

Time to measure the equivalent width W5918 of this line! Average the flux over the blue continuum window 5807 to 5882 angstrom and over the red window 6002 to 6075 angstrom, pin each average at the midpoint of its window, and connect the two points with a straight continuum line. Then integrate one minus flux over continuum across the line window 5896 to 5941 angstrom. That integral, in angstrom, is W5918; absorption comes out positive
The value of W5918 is 6.8 angstrom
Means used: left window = 0.885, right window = 0.942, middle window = 0.77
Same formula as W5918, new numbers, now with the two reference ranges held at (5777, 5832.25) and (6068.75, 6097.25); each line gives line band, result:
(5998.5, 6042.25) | 2.6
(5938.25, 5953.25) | 1.7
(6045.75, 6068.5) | 0.8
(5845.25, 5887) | 5.4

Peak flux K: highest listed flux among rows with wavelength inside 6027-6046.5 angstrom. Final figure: 1.002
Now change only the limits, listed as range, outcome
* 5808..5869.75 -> 0.9635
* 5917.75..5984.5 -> 0.9213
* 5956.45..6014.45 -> 0.9621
